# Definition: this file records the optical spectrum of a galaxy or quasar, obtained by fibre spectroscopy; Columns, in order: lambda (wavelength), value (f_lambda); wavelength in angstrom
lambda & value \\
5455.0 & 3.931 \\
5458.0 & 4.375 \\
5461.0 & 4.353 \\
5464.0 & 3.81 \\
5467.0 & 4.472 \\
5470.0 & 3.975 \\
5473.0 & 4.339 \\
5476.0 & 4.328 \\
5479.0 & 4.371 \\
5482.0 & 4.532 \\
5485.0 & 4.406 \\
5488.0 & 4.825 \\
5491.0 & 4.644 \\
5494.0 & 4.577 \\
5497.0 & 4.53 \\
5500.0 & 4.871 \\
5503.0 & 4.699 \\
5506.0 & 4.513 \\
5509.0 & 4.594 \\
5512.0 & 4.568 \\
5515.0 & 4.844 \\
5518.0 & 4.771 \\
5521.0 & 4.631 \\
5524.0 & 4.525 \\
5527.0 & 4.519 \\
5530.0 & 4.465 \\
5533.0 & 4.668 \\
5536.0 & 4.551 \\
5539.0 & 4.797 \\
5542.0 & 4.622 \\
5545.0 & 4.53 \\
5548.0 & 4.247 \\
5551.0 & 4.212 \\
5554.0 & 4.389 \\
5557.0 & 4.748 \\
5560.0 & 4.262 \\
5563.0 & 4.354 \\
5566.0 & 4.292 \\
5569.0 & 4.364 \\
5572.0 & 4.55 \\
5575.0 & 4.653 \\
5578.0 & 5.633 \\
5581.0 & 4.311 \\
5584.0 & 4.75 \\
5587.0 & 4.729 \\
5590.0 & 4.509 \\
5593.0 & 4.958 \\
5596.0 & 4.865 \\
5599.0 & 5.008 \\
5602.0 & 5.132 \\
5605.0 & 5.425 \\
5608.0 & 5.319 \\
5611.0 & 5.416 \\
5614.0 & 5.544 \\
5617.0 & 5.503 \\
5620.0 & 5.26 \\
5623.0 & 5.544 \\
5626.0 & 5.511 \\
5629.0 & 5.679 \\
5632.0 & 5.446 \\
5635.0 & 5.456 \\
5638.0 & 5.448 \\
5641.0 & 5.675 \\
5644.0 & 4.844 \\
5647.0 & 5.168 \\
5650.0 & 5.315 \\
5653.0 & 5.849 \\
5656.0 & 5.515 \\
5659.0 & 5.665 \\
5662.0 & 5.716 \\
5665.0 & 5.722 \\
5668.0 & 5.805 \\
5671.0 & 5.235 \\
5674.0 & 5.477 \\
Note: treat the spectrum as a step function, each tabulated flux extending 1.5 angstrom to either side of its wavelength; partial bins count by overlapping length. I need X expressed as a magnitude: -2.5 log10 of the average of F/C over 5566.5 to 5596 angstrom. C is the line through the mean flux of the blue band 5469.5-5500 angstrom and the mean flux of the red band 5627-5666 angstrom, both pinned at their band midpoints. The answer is 0.08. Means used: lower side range 4.49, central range 4.71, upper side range 5.5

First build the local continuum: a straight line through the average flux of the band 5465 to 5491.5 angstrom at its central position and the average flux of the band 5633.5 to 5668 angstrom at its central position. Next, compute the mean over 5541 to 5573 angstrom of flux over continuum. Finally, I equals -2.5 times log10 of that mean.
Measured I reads 0.12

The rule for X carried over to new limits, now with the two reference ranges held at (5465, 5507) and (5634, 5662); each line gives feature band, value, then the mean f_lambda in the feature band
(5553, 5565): 0.11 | 4.43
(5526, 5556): 0.07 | 4.5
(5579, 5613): 0.04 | 4.97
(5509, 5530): 0.02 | 4.63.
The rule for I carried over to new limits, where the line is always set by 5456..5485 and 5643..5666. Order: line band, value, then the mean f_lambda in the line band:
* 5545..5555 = 0.12 mag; 4.31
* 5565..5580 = 0.06 mag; 4.7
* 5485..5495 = -0.06 mag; 4.65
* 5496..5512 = -0.03 mag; 4.64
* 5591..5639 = -0.02 mag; 5.33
